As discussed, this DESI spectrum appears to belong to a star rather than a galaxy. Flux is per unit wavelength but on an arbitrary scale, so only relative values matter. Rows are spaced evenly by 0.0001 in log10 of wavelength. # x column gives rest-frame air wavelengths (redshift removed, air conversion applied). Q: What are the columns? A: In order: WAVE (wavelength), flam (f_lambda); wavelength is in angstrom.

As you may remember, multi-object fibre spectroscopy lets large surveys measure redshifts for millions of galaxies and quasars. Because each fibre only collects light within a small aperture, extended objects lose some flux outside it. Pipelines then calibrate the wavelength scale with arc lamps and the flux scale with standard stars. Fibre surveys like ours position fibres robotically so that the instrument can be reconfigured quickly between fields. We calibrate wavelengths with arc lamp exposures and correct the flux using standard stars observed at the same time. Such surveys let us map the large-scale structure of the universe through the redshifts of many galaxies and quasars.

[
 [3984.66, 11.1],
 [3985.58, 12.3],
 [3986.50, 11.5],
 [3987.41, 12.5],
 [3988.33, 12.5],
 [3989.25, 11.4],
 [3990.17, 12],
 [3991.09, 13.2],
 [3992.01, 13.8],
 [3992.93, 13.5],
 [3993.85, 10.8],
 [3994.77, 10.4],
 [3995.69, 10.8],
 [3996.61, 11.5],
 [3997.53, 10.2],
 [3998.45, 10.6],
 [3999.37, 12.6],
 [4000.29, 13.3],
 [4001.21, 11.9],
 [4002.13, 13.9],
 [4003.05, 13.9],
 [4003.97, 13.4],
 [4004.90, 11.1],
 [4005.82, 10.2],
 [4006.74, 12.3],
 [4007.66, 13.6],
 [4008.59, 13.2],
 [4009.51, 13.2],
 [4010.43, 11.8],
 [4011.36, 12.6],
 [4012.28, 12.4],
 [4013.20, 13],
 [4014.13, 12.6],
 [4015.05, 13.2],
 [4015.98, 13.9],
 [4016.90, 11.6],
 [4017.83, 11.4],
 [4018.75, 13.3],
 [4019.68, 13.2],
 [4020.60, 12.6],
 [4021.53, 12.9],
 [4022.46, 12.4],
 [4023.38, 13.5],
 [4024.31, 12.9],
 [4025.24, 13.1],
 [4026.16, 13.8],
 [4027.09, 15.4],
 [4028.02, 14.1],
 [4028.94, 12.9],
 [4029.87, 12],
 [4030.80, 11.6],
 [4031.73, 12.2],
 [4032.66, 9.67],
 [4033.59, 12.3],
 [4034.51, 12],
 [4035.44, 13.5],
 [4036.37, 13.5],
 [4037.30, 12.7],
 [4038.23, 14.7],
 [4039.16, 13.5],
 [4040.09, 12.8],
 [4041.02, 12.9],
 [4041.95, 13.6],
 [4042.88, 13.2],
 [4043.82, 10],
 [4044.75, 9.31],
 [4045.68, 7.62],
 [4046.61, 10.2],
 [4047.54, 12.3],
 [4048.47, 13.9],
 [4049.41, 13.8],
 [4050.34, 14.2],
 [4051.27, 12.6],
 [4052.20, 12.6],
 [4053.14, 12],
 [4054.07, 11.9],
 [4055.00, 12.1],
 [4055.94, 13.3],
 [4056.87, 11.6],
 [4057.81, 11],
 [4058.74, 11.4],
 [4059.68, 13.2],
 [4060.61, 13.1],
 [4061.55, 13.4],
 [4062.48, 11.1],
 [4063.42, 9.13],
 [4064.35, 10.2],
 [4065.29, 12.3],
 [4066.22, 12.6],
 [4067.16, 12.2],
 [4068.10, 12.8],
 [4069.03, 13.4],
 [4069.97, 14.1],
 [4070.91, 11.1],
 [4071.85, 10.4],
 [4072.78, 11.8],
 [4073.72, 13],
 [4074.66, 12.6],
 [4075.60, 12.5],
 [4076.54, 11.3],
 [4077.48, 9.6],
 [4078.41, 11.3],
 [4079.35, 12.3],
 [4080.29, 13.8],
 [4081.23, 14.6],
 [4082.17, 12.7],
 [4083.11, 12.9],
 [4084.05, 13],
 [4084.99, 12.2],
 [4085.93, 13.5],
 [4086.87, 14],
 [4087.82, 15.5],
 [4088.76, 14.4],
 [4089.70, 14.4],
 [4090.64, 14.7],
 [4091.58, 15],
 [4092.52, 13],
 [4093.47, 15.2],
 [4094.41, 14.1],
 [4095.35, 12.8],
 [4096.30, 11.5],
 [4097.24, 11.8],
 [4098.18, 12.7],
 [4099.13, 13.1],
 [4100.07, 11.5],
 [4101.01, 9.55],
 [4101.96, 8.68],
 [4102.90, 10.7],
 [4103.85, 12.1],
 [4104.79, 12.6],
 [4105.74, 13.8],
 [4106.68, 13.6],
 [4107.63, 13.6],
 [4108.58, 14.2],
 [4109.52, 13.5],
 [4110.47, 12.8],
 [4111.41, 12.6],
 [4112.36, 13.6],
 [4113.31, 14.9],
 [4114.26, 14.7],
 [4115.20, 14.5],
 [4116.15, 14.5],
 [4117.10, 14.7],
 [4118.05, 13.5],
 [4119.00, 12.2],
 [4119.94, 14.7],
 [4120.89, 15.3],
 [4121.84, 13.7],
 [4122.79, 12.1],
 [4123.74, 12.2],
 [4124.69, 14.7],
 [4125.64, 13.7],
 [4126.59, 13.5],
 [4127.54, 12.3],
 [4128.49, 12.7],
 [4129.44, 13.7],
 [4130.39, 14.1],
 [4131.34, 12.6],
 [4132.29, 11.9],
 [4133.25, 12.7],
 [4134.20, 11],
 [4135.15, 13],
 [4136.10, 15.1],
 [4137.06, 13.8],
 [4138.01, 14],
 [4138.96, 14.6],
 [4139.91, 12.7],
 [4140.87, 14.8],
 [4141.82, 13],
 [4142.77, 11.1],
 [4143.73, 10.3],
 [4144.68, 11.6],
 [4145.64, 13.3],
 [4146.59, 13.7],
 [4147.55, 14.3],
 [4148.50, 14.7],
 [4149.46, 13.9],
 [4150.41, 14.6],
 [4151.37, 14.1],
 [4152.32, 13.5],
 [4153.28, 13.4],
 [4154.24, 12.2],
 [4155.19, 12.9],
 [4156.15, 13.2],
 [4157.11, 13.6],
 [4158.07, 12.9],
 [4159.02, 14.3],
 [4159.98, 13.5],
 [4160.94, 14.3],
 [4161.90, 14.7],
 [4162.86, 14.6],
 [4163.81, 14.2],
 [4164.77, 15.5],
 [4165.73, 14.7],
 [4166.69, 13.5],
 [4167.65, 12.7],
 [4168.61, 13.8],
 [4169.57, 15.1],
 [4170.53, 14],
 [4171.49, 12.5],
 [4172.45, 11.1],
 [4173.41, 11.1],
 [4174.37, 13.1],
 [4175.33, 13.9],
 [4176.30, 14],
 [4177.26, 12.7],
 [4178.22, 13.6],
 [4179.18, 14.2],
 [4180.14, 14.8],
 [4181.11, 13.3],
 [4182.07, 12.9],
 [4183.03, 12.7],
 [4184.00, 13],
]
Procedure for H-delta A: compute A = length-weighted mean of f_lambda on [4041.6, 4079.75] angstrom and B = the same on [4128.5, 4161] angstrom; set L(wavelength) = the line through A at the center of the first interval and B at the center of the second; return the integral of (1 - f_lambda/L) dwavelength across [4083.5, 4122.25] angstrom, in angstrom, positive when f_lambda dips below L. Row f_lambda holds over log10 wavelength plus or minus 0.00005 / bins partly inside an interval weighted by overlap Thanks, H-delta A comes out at -2.18 angstrom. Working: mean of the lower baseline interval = 11.9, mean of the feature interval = 13.3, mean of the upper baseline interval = 13.3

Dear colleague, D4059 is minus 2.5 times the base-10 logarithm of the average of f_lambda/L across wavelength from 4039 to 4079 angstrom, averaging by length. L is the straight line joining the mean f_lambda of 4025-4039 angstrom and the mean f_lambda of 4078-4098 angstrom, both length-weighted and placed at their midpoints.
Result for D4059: 0.10 mag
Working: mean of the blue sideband 12.9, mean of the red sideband 13.5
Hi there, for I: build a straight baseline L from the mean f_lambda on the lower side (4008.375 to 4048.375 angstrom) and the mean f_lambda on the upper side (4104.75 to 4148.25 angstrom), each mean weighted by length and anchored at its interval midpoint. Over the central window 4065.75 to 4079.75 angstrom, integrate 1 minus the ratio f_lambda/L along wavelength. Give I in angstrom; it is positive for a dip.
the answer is 0.93 angstrom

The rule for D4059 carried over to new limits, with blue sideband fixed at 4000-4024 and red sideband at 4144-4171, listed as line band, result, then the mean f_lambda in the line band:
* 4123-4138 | 0.04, 13.1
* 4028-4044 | 0.02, 12.6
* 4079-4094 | -0.05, 13.8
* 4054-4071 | 0.08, 12.1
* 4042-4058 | 0.09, 11.9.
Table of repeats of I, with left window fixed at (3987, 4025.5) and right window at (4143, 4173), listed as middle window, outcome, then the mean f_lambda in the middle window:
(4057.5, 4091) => 1.0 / 12.5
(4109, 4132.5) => -0.5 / 13.6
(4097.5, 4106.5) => 1.0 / 11.7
